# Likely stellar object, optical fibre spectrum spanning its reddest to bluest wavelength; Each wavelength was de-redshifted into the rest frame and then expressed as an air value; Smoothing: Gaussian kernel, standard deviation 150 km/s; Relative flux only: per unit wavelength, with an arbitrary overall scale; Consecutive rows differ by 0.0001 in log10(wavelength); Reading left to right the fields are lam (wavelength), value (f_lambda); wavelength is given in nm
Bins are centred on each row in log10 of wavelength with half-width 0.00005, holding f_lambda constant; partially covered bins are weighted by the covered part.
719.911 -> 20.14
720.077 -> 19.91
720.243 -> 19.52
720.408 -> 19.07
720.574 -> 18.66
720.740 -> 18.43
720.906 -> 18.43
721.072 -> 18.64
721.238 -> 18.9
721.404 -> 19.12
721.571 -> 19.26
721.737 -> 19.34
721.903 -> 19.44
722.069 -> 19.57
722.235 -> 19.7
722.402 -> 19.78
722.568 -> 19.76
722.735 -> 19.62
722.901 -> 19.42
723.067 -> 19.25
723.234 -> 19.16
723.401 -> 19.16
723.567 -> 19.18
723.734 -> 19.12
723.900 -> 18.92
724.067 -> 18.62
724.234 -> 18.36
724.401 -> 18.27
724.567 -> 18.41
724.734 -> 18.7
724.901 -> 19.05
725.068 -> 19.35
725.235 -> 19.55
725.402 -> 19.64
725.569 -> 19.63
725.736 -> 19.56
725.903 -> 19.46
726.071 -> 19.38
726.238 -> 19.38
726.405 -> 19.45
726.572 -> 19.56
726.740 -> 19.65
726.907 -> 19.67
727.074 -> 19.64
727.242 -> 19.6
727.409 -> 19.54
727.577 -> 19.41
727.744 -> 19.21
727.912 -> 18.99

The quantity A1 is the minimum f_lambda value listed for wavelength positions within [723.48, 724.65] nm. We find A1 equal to 18.27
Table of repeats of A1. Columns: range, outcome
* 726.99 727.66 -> 19.41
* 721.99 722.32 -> 19.57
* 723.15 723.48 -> 19.16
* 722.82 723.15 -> 19.25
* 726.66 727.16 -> 19.64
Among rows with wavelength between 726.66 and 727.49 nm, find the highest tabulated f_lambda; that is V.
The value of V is 19.67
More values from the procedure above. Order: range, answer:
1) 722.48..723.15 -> 19.76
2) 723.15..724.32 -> 19.18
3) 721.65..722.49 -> 19.78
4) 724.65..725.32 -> 19.55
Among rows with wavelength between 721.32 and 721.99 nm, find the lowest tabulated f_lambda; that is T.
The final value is 19.12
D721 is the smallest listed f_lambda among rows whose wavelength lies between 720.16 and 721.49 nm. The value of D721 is 18.43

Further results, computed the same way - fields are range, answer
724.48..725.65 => 18.41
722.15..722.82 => 19.62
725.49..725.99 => 19.46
